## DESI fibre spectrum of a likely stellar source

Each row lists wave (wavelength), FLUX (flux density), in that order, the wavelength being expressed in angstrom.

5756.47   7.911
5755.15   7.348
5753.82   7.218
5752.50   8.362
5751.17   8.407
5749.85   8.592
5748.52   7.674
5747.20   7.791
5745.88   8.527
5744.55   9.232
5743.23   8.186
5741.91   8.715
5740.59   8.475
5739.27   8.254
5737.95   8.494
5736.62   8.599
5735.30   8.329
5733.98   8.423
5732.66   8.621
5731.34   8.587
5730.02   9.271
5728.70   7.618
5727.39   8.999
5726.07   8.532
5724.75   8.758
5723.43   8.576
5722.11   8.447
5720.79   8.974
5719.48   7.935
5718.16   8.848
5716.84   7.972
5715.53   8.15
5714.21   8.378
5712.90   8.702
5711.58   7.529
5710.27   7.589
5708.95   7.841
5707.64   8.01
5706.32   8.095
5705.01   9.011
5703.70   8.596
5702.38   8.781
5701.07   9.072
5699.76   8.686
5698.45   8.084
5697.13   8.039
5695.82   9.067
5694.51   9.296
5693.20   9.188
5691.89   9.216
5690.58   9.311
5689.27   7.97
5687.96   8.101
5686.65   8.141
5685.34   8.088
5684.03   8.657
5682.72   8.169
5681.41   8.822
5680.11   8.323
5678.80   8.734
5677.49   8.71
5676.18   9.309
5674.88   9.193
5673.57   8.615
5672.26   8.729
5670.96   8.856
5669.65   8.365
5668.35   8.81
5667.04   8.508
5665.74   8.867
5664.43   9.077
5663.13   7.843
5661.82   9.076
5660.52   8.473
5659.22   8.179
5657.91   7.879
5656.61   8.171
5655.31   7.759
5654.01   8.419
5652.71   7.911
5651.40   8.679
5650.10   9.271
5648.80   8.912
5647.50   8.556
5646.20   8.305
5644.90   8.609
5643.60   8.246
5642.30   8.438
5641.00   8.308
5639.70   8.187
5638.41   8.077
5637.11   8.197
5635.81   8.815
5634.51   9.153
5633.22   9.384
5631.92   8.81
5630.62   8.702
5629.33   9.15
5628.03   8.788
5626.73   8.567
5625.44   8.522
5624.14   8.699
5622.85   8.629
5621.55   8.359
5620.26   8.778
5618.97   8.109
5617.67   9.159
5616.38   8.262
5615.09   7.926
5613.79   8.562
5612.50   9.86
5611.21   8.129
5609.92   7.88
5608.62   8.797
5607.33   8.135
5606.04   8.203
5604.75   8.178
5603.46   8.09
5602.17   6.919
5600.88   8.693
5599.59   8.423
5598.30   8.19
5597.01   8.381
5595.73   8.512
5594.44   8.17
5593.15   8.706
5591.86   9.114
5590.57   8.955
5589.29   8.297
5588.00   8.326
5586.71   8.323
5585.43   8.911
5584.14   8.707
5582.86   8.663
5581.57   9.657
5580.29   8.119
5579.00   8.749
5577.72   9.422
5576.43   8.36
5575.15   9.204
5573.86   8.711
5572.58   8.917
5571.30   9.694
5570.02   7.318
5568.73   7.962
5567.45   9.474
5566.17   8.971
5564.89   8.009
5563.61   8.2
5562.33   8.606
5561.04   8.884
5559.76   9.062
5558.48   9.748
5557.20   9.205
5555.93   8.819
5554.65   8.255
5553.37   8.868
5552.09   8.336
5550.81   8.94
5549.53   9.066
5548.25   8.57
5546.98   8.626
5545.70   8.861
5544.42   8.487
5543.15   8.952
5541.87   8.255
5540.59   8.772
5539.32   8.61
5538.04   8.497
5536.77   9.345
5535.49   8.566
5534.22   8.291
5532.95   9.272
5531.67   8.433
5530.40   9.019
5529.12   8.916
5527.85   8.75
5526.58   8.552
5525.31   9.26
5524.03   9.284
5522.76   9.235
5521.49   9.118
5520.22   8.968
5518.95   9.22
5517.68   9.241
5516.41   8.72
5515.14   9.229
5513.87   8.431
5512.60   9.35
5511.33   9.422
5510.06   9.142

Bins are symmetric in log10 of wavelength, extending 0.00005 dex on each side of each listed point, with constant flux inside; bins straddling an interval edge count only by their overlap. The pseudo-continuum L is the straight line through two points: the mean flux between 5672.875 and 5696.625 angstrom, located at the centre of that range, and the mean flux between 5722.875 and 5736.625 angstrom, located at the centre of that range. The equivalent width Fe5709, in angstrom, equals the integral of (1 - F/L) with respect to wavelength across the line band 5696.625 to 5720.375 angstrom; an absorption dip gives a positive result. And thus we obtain 0.93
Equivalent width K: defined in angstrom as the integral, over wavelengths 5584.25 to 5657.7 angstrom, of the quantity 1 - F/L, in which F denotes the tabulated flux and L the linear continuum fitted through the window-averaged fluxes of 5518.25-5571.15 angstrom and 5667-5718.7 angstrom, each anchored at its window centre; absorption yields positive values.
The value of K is 1.4 angstrom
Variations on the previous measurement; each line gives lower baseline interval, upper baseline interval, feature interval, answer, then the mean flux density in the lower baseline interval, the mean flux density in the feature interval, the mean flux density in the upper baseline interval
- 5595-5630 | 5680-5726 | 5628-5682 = -0.9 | 8.44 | 8.6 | 8.47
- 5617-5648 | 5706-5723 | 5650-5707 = -1.5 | 8.61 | 8.59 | 8.2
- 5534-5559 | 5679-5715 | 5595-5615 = 0.8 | 8.76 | 8.32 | 8.47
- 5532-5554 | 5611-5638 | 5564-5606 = 0.7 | 8.72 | 8.56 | 8.7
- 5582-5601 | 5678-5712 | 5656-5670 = 0.0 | 8.57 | 8.48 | 8.49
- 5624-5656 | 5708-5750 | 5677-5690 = 0.2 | 8.58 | 8.37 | 8.39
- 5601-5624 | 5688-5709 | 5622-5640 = -0.6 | 8.37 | 8.7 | 8.65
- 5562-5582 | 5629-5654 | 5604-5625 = 0.4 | 8.7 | 8.48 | 8.6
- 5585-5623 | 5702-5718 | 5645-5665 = -0.2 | 8.43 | 8.44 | 8.23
